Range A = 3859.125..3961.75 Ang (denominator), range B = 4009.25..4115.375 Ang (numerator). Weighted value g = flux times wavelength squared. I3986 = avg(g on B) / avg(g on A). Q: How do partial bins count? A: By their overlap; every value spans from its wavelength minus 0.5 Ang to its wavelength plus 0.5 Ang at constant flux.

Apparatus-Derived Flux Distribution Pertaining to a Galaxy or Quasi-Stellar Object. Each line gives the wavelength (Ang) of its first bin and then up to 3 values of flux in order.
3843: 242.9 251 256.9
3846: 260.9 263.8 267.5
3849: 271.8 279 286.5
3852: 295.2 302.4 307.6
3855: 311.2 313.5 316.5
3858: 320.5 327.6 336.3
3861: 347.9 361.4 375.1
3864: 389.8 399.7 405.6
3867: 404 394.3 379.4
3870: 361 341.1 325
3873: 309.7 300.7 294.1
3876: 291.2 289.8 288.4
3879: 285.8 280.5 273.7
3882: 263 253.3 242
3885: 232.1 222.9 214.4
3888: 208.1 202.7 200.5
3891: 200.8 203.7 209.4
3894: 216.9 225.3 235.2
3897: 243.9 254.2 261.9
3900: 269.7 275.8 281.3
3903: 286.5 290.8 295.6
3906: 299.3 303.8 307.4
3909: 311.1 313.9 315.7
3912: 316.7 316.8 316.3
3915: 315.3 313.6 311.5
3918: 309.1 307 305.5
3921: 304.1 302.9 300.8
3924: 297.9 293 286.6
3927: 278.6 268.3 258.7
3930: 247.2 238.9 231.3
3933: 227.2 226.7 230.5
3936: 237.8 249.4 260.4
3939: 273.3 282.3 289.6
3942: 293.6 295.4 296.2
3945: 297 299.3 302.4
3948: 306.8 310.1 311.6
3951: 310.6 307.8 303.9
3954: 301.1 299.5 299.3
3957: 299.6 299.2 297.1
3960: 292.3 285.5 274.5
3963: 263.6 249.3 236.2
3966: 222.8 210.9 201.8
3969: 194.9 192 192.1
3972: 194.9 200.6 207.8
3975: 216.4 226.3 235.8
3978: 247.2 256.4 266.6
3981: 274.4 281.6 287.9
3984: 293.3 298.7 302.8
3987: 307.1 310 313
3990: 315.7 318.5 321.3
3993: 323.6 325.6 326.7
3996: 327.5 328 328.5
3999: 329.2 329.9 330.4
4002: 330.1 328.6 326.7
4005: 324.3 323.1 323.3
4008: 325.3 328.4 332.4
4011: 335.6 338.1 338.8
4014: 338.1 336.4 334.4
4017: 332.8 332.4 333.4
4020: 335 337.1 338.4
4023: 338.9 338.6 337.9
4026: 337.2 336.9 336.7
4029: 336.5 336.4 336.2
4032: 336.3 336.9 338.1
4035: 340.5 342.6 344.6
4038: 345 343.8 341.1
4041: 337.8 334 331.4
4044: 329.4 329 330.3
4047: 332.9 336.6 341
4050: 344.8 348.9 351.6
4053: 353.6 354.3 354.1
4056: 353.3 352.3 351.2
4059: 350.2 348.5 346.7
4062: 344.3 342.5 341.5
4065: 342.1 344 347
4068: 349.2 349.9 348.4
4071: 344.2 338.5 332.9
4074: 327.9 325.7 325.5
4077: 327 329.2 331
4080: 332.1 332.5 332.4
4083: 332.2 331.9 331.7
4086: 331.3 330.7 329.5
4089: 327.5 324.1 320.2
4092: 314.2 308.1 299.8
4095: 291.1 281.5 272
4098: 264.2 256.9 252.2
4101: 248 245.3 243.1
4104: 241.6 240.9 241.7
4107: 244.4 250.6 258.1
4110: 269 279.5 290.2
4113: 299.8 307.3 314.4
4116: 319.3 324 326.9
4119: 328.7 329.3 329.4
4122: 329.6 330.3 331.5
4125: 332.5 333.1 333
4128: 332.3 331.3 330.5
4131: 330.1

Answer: 1.2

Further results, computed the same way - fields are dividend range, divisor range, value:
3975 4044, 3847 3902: 1.19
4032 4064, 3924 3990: 1.34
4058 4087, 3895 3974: 1.31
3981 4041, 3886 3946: 1.27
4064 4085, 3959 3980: 1.52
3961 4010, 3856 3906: 1.03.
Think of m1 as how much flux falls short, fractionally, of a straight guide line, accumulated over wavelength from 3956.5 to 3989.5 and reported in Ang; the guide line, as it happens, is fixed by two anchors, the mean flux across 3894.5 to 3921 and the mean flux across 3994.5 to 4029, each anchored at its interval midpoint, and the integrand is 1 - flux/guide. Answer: 6.4 Ang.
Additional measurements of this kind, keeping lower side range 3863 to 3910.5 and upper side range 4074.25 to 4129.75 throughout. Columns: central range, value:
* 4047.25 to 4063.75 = -2.64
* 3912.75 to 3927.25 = -0.83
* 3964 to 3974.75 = 3.11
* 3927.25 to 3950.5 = 1.48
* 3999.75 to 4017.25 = -2.08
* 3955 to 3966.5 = 0.63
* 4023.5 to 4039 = -2.14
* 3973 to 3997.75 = 0.60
